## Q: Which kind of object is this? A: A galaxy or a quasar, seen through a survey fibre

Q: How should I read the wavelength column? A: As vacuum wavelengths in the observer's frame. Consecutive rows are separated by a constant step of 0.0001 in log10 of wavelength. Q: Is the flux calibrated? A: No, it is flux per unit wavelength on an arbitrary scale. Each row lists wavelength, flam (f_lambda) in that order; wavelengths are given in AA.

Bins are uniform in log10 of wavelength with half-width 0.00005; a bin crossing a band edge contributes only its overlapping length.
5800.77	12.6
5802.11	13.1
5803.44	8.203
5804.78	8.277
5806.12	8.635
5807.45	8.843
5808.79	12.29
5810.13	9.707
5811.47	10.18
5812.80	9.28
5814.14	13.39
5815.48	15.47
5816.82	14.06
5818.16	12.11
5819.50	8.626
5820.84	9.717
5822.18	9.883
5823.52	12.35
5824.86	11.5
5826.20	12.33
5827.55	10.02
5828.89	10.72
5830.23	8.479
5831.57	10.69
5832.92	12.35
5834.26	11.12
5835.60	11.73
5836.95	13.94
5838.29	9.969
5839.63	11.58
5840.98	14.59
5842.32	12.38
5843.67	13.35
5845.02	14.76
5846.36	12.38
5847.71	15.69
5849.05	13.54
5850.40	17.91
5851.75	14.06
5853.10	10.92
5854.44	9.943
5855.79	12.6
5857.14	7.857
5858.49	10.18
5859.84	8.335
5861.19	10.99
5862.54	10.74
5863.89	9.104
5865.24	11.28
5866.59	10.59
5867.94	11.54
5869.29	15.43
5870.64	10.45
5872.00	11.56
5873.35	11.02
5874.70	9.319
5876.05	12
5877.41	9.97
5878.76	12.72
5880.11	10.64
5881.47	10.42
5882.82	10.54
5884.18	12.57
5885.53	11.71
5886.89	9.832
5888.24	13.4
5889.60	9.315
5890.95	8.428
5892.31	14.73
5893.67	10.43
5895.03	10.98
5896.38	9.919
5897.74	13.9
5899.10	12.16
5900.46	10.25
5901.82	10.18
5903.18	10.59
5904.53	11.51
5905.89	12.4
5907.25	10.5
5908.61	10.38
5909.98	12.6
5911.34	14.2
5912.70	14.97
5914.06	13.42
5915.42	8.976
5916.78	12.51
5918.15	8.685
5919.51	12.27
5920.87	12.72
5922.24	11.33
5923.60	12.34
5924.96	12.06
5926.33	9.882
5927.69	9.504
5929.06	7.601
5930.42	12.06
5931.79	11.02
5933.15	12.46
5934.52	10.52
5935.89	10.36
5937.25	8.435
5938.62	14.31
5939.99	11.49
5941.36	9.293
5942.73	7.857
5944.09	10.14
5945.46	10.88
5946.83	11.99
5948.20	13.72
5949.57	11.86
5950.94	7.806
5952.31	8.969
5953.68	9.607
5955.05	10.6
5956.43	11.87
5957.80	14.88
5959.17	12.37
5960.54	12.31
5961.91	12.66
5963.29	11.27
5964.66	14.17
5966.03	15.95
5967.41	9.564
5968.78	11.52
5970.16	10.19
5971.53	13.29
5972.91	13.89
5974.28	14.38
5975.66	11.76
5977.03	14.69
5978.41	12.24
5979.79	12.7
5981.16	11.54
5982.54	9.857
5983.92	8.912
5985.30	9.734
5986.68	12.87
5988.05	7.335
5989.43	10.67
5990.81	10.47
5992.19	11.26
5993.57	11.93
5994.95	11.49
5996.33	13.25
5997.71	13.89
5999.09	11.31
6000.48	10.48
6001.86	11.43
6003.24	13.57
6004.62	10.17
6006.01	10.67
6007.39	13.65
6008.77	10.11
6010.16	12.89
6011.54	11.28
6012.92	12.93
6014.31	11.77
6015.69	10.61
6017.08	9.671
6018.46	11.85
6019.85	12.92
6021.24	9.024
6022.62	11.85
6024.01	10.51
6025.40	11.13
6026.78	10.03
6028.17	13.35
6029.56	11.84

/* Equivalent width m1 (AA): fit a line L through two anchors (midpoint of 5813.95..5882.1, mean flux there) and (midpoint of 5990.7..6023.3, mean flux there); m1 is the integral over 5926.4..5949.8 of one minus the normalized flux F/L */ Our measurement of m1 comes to 1.80 AA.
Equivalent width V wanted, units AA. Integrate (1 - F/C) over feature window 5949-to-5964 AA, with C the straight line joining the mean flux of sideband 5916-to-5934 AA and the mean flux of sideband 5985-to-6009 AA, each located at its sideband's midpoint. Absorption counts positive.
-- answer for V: -0.1 AA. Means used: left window 11.1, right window 11.4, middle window 11.3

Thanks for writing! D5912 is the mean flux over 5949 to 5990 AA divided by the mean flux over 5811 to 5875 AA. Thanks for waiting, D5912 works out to 1.0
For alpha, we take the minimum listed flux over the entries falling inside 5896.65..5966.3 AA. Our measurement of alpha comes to 7.601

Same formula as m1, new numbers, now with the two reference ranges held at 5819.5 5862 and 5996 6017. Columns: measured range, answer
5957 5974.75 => -1.52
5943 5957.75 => 1.16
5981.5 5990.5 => 1.37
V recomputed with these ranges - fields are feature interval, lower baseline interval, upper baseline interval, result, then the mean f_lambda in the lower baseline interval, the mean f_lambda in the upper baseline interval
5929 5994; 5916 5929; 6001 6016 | -0.1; 11.1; 11.8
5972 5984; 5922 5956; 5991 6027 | -1.4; 10.6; 11.5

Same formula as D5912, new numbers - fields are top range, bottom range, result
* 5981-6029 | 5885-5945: 1.01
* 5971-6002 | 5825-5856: 0.95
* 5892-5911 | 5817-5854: 0.94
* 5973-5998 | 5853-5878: 1.08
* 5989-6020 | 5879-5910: 1.04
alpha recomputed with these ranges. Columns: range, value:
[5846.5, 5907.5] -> 7.857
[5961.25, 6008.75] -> 7.335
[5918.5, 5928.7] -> 9.504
